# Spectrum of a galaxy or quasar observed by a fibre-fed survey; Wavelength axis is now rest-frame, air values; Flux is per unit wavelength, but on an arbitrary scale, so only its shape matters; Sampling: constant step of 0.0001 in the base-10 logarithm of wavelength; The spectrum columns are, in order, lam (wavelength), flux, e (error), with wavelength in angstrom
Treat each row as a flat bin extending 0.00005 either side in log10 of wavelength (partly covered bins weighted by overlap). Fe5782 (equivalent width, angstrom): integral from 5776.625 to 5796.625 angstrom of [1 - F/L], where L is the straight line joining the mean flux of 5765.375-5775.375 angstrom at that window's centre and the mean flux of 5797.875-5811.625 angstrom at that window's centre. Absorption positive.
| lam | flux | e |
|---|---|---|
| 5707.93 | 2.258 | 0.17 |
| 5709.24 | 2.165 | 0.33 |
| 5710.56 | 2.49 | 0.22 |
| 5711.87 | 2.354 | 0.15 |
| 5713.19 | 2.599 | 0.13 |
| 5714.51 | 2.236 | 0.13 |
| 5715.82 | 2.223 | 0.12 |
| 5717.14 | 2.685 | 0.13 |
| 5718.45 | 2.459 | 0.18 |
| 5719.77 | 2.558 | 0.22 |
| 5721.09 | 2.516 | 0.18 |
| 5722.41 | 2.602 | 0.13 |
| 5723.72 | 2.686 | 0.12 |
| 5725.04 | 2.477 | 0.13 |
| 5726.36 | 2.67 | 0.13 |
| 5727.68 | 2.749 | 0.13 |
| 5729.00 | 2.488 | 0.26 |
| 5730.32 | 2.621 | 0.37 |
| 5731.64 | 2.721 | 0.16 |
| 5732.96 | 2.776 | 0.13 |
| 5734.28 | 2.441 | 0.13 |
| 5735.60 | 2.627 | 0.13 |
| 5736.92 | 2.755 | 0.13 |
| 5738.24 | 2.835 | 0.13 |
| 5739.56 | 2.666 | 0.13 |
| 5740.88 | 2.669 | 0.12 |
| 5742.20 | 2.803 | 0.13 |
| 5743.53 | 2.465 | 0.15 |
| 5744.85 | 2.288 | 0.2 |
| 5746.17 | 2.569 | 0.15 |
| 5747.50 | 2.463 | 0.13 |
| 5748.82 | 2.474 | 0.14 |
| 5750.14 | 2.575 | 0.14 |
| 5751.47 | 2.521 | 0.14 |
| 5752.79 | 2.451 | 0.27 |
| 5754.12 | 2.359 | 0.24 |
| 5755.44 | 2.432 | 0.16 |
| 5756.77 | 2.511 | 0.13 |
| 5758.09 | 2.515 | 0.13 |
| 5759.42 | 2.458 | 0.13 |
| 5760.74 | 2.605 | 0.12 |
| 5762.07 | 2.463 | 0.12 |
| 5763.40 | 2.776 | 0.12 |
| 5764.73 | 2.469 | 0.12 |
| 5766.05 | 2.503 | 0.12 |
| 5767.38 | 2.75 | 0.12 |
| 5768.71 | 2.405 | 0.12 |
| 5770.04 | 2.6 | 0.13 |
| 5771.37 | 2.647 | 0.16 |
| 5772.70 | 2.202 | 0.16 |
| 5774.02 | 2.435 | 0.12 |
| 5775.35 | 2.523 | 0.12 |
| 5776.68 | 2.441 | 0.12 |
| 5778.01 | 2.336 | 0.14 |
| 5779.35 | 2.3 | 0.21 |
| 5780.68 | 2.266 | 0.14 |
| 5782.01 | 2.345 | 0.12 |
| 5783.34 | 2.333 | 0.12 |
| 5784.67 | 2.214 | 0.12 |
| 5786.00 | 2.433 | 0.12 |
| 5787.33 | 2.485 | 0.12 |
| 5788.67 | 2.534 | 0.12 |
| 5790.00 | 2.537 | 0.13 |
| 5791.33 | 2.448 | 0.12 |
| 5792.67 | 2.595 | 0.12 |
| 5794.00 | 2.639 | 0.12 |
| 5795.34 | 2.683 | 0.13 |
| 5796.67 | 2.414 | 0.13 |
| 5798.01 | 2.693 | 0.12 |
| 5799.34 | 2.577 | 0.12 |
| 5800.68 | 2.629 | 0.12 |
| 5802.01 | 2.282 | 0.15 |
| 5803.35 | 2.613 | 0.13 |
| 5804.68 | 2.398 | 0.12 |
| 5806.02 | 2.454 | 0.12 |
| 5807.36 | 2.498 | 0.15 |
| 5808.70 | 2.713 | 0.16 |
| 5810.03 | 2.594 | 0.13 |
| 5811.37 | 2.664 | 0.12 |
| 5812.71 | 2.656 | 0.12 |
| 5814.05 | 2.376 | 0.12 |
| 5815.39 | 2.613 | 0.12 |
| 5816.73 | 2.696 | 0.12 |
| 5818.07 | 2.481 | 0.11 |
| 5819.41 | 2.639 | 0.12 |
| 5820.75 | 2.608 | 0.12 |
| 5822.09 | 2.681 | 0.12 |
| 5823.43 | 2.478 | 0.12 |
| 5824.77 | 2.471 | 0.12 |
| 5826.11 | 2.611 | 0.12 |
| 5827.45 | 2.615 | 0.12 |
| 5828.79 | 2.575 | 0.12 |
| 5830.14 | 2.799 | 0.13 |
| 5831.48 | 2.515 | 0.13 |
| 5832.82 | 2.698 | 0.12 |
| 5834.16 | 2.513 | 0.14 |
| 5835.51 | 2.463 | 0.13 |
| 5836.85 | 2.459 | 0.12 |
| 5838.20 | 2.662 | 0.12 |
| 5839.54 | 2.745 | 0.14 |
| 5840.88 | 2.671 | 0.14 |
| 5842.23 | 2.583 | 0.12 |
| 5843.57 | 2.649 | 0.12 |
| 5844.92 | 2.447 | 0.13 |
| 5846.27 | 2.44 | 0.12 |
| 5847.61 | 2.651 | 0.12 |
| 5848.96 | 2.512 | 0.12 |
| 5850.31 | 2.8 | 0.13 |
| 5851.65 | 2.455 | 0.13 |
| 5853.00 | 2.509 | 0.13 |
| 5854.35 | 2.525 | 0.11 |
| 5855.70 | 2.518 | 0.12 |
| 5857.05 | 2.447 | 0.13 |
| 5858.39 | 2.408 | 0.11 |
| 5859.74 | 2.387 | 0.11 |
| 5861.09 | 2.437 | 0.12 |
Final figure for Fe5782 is 0.7 angstrom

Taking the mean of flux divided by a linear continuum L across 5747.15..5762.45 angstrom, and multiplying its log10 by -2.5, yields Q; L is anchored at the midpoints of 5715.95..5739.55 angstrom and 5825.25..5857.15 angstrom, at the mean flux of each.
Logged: 0.05 mag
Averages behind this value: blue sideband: 2.62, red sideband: 2.58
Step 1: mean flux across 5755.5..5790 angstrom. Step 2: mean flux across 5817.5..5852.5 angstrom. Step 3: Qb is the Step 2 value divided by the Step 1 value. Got 1.0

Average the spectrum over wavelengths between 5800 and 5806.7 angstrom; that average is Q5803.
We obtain 2.47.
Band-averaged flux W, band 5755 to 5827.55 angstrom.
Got 2.51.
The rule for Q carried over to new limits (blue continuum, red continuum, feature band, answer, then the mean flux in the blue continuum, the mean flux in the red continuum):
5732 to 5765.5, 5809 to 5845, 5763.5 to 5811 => 0.037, 2.56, 2.6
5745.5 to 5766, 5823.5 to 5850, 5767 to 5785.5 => 0.052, 2.51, 2.58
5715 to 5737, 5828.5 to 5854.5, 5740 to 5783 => 0.042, 2.58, 2.58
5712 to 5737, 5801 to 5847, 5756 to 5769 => 0.008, 2.56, 2.57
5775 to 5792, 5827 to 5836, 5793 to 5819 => -0.031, 2.4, 2.6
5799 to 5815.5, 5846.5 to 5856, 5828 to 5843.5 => -0.023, 2.54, 2.56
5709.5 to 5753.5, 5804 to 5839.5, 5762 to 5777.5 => 0.020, 2.56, 2.58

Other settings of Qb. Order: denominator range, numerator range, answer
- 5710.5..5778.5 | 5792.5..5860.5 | 1.01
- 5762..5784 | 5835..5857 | 1.04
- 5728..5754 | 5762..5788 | 0.95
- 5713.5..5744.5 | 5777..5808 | 0.95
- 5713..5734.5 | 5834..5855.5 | 1.00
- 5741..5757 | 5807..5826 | 1.04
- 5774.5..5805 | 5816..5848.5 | 1.05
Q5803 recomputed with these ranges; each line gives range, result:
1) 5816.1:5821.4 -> 2.61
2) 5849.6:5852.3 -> 2.63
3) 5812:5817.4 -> 2.58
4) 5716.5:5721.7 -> 2.55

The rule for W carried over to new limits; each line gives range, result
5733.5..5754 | 2.57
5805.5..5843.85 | 2.59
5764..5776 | 2.51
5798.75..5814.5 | 2.54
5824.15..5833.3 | 2.61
